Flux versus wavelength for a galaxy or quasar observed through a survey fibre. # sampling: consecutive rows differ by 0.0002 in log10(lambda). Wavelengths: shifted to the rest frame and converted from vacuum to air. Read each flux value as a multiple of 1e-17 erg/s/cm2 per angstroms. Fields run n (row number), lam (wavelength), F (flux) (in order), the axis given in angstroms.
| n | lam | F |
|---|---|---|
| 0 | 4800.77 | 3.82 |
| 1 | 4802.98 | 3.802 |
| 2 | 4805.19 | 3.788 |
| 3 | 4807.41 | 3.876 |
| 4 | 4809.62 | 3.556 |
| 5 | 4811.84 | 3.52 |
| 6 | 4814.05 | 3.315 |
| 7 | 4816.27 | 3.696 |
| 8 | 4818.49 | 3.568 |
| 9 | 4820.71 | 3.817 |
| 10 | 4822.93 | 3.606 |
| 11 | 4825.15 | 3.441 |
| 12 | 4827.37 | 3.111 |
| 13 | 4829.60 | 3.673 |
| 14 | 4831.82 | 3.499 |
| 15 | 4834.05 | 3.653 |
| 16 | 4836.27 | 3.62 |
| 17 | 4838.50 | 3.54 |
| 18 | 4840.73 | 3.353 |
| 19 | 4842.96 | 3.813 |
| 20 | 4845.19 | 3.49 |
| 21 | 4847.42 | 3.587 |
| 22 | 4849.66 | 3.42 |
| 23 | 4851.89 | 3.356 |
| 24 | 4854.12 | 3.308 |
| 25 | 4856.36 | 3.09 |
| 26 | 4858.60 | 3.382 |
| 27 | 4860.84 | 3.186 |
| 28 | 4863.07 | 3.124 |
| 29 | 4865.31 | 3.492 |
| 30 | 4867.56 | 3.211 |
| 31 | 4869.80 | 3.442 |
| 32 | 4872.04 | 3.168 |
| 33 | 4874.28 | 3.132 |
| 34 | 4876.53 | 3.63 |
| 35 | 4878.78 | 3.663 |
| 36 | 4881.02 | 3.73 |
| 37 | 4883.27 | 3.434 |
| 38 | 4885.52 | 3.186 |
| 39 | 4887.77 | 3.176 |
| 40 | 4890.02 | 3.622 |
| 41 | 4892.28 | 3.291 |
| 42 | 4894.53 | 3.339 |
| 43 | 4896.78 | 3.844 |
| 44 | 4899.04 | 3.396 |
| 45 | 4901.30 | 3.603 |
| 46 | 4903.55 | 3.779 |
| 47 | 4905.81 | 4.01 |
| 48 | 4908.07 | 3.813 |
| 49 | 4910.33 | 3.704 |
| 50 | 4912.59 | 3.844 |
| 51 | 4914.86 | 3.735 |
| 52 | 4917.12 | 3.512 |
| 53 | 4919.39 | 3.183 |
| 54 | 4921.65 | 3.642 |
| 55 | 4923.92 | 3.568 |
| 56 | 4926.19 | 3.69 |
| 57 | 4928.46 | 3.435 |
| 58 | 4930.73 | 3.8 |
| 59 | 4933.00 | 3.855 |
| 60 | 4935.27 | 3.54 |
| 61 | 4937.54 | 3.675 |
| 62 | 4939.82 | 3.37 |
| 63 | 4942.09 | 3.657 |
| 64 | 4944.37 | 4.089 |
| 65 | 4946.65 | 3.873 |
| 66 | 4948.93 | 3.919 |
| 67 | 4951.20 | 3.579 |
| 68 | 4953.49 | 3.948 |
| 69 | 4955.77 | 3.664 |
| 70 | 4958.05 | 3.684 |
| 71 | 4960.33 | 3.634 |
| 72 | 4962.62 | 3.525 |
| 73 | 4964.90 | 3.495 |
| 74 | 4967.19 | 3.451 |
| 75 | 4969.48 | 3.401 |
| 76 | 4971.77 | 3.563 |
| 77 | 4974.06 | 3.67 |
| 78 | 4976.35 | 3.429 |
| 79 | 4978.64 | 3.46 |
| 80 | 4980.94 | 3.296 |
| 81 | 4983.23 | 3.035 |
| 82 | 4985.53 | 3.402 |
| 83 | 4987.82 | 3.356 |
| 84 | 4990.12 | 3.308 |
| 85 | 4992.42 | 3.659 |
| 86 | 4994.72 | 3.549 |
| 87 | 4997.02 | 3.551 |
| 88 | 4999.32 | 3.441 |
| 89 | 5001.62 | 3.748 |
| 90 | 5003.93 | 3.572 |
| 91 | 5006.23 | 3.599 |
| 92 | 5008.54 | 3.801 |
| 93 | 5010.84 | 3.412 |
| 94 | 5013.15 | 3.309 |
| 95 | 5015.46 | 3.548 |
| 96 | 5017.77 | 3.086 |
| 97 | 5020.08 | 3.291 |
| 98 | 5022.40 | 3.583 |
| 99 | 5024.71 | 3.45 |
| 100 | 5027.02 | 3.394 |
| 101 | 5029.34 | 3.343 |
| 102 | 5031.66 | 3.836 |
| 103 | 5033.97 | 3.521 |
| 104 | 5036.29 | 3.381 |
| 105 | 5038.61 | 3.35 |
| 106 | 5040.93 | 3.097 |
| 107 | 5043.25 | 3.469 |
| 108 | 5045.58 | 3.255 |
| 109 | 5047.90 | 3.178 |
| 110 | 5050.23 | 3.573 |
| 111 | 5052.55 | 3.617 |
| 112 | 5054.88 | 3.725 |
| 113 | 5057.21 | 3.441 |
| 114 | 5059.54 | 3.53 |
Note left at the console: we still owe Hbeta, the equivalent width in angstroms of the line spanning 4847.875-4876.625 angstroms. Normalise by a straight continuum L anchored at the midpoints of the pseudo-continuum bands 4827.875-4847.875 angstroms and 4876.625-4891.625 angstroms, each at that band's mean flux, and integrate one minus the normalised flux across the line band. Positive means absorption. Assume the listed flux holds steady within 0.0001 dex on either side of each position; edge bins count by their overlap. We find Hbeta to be 1.8 angstroms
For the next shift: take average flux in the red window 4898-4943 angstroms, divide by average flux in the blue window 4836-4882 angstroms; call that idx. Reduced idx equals 1.07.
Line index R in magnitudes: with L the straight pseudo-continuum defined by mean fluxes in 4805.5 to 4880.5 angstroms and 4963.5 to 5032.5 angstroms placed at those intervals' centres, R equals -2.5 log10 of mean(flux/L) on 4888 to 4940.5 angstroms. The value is -0.04 mag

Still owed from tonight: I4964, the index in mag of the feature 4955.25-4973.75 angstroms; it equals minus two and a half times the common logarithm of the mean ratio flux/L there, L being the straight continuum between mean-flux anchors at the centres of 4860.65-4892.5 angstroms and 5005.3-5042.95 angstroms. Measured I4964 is -0.044 mag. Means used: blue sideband 3.37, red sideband 3.44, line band 3.55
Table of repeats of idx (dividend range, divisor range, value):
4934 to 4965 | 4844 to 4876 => 1.11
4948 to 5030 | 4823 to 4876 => 1.03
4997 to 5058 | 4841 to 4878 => 1.03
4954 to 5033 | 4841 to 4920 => 1.00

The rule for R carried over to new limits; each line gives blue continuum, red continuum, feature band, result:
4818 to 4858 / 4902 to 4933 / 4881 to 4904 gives 0.05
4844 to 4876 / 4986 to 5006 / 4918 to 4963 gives -0.07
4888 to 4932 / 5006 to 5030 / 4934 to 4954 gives -0.05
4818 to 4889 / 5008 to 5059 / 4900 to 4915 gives -0.10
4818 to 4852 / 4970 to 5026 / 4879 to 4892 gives 0.02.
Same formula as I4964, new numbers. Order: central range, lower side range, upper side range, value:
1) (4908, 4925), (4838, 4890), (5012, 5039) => -0.07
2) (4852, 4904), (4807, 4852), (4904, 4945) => 0.07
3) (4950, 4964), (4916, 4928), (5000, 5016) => -0.04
